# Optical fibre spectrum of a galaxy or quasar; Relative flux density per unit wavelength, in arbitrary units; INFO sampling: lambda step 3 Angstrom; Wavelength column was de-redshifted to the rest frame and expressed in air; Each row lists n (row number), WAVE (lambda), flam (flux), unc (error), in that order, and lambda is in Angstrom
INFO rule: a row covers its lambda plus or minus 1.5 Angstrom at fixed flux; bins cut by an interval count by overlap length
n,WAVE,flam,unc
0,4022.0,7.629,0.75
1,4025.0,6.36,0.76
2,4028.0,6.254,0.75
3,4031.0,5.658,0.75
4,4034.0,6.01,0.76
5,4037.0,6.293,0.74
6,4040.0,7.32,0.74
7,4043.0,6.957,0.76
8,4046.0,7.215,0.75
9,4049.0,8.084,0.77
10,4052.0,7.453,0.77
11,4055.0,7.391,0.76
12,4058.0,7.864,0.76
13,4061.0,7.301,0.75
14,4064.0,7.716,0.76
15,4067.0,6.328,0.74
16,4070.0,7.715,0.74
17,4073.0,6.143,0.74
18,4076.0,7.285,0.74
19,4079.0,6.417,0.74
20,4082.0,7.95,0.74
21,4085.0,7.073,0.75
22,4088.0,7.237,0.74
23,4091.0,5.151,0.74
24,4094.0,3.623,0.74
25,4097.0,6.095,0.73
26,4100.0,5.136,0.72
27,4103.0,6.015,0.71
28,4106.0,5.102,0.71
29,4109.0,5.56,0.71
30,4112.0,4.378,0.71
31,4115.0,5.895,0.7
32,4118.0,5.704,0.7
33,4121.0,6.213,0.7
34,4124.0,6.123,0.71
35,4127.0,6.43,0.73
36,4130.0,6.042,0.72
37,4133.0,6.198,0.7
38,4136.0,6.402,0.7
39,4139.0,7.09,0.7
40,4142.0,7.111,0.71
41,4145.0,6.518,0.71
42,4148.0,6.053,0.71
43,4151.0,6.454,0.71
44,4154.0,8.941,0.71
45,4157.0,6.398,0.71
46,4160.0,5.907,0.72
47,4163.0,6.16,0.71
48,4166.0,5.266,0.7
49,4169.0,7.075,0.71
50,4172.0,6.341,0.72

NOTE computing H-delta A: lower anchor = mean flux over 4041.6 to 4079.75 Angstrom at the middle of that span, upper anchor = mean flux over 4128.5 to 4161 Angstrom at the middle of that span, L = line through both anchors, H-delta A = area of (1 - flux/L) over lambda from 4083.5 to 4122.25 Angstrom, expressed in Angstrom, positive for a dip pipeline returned 7.4 Angstrom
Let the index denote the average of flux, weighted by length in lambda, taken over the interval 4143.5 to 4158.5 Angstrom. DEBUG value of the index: 6.87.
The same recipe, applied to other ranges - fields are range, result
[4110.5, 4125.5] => 5.66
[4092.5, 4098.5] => 4.86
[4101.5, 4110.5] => 5.56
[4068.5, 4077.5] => 7.05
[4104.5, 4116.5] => 5.23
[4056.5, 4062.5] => 7.58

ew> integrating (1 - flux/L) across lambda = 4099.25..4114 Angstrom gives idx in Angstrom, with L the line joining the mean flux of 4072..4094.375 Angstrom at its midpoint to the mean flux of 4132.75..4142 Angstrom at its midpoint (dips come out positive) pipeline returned 3.0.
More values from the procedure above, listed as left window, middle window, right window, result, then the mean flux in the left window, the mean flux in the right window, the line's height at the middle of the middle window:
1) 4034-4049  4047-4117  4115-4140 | 1.8 Angstrom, 6.97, 6.24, 6.62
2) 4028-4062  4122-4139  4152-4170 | 1.0 Angstrom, 7.01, 6.61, 6.71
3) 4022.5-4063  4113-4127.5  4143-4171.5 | 1.5 Angstrom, 6.96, 6.53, 6.67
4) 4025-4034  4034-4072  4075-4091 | -4.6 Angstrom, 6.03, 7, 6.46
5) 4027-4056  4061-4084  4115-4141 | -1.5 Angstrom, 6.86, 6.27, 6.65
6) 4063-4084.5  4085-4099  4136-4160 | 2.7 Angstrom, 7.06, 6.84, 7.01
